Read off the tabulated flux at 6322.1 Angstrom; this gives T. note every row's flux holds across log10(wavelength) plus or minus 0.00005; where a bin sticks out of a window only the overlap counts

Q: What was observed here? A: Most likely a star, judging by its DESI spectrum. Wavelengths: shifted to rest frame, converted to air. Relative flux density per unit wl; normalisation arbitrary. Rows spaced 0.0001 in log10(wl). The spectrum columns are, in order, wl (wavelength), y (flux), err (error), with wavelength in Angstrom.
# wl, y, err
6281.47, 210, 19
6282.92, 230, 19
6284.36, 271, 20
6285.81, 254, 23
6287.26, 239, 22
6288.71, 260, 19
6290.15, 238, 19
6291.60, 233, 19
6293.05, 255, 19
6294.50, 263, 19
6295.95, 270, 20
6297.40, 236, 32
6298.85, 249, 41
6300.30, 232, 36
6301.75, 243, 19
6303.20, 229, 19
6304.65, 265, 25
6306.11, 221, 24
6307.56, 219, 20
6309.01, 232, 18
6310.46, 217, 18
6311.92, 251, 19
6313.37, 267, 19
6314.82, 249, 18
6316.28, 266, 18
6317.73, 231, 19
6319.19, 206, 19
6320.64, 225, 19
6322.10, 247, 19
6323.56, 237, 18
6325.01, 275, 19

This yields 247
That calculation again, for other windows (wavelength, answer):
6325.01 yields 275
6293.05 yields 255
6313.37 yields 267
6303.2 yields 229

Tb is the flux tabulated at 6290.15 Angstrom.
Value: 238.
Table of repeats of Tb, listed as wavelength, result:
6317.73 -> 231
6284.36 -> 271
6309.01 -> 232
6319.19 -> 206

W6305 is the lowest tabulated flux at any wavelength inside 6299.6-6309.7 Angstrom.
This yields 219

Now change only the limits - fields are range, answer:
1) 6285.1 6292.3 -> 233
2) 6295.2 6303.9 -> 229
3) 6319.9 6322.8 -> 225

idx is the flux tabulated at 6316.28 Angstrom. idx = 266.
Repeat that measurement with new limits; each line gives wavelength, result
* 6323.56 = 237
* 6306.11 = 221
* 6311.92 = 251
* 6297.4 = 236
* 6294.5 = 263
